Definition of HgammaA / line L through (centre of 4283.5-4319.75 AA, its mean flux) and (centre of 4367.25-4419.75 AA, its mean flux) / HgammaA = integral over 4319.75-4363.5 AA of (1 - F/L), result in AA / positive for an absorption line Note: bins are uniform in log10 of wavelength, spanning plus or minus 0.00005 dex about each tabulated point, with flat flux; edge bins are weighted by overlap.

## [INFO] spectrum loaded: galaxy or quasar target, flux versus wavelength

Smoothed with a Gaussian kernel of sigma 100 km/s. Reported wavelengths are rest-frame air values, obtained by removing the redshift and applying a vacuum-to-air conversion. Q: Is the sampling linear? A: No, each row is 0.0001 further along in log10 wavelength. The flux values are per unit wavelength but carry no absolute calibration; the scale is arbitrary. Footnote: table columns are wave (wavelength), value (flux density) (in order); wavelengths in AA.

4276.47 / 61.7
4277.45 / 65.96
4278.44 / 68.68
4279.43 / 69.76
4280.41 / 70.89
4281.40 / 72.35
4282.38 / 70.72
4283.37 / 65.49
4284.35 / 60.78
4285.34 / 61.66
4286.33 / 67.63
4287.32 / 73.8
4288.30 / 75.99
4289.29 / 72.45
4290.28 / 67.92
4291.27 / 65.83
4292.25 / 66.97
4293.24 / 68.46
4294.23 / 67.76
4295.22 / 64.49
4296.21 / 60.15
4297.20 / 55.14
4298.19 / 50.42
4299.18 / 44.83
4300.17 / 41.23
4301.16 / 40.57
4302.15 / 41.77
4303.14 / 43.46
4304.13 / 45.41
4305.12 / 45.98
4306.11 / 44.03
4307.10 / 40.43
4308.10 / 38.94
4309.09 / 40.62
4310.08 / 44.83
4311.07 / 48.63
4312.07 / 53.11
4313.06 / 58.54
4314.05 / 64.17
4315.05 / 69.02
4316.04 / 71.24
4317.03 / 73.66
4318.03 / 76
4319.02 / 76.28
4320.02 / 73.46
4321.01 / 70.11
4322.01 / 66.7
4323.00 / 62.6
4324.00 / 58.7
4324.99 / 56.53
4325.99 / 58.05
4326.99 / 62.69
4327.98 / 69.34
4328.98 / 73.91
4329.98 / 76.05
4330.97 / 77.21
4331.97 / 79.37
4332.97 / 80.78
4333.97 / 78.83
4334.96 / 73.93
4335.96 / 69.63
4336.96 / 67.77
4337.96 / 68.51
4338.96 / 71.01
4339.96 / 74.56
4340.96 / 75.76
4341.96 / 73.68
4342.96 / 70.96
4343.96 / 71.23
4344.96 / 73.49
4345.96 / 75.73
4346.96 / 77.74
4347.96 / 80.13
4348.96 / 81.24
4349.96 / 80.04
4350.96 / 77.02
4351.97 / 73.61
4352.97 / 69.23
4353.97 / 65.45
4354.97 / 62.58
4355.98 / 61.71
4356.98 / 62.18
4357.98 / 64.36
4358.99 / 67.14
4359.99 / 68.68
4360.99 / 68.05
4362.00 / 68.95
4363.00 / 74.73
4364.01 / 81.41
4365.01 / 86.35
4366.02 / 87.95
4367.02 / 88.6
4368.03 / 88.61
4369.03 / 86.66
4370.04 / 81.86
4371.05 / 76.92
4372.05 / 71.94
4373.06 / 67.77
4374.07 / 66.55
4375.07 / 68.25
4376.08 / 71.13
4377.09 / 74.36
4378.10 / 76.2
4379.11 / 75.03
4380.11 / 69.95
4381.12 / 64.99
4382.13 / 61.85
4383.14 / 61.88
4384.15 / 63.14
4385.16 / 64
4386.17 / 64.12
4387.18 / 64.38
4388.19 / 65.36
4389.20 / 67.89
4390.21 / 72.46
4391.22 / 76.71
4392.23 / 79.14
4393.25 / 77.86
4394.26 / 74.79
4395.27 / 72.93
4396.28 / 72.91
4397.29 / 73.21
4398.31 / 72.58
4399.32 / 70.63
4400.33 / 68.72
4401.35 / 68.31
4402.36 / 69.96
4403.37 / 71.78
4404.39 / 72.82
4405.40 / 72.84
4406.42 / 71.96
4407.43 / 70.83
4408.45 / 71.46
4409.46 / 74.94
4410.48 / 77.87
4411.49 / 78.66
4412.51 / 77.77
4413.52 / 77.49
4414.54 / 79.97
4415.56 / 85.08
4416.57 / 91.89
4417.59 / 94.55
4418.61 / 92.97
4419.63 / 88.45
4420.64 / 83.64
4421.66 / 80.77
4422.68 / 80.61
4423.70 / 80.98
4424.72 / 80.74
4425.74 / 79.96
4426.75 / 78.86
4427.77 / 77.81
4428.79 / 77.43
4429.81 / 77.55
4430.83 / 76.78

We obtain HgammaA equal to -3.90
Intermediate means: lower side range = 58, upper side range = 74.1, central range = 70.8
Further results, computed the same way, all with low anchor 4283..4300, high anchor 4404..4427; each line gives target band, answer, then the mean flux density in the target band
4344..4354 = -0.6 AA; 75.7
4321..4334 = -0.1 AA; 68.9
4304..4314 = 2.9 AA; 46.9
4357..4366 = 0.0 AA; 72.7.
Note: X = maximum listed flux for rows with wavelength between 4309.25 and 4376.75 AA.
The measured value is 88.61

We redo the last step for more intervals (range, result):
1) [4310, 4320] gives 76.28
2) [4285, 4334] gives 80.78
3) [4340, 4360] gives 81.24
